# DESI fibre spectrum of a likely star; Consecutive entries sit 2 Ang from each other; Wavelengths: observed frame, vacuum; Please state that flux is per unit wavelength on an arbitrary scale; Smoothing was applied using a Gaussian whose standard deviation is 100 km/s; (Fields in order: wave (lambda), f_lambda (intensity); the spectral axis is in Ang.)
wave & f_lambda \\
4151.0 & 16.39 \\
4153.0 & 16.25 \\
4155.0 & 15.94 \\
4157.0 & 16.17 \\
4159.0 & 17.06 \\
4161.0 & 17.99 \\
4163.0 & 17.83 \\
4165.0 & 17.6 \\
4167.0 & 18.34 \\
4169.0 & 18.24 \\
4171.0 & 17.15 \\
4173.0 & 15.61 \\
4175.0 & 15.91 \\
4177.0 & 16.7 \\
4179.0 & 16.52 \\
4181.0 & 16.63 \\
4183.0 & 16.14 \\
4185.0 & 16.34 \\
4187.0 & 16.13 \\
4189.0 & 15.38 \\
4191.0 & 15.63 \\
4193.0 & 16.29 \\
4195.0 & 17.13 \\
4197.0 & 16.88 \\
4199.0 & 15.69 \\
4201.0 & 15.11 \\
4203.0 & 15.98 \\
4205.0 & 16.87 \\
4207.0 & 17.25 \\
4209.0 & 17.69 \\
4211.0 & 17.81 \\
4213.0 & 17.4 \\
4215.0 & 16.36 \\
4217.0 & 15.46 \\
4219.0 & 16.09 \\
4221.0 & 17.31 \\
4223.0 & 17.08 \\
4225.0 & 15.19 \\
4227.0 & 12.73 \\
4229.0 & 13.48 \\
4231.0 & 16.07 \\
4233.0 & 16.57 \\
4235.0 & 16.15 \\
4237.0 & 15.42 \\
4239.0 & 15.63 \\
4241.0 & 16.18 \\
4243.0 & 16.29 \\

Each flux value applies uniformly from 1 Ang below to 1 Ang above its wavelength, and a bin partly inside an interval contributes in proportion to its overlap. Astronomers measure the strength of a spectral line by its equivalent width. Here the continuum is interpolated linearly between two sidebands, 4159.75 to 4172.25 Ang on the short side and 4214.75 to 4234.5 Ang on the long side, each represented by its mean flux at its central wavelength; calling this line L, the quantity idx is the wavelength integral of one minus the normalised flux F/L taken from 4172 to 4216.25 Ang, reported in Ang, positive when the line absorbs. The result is 0.8 Ang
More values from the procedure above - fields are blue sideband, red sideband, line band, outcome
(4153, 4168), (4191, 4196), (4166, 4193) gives 0.5 Ang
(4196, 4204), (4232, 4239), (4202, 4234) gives -0.5 Ang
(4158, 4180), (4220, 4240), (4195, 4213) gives -0.5 Ang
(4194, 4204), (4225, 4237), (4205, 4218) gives -1.0 Ang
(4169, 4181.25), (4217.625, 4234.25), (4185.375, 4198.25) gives 0.0 Ang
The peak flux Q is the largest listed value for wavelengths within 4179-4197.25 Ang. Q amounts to 17.13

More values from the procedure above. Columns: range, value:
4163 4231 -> 18.34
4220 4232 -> 17.31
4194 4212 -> 17.81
